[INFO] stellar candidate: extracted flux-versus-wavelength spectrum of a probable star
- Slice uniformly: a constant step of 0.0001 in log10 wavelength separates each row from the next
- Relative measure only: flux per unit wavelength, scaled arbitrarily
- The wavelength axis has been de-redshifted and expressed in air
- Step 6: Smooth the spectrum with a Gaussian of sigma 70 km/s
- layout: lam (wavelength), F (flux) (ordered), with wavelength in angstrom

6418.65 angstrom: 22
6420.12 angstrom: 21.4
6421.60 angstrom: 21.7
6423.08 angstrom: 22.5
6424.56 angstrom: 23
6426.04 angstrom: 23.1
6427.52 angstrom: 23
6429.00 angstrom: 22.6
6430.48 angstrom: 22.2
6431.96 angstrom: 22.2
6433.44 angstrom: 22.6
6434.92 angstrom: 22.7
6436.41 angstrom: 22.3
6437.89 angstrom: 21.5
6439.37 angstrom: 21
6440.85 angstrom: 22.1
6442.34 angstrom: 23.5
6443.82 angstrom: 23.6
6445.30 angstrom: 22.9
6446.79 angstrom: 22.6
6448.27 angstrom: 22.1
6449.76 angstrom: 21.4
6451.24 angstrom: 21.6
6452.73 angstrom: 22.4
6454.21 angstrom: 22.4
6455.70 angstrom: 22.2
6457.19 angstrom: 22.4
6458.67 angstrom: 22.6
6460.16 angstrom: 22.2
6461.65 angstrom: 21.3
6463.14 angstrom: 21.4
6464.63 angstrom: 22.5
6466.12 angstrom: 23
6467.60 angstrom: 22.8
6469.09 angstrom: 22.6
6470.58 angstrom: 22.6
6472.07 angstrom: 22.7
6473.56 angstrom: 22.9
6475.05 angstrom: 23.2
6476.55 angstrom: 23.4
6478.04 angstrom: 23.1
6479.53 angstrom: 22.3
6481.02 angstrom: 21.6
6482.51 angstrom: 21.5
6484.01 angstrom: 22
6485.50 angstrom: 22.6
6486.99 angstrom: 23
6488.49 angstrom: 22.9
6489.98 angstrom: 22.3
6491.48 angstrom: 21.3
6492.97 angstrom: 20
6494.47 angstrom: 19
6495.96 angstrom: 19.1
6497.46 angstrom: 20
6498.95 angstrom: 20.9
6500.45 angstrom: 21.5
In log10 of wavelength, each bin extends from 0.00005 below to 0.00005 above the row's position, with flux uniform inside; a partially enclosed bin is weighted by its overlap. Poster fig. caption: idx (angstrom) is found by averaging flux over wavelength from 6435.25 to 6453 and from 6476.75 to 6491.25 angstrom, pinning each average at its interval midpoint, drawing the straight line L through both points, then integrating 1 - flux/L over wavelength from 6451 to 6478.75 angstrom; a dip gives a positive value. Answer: -0.2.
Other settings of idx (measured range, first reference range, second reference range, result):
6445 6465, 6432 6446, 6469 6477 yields 0.5 angstrom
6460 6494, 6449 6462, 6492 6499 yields -2.4 angstrom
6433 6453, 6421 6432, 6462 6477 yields 0.3 angstrom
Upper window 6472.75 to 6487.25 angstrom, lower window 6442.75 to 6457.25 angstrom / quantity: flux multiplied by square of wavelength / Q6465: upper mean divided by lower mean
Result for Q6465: 1.02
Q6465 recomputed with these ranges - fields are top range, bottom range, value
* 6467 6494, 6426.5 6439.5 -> 1.02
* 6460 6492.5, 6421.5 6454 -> 1.01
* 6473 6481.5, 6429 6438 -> 1.03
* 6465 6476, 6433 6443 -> 1.04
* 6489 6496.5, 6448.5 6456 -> 0.94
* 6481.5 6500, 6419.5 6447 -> 0.96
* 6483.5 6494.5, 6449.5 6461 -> 0.99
